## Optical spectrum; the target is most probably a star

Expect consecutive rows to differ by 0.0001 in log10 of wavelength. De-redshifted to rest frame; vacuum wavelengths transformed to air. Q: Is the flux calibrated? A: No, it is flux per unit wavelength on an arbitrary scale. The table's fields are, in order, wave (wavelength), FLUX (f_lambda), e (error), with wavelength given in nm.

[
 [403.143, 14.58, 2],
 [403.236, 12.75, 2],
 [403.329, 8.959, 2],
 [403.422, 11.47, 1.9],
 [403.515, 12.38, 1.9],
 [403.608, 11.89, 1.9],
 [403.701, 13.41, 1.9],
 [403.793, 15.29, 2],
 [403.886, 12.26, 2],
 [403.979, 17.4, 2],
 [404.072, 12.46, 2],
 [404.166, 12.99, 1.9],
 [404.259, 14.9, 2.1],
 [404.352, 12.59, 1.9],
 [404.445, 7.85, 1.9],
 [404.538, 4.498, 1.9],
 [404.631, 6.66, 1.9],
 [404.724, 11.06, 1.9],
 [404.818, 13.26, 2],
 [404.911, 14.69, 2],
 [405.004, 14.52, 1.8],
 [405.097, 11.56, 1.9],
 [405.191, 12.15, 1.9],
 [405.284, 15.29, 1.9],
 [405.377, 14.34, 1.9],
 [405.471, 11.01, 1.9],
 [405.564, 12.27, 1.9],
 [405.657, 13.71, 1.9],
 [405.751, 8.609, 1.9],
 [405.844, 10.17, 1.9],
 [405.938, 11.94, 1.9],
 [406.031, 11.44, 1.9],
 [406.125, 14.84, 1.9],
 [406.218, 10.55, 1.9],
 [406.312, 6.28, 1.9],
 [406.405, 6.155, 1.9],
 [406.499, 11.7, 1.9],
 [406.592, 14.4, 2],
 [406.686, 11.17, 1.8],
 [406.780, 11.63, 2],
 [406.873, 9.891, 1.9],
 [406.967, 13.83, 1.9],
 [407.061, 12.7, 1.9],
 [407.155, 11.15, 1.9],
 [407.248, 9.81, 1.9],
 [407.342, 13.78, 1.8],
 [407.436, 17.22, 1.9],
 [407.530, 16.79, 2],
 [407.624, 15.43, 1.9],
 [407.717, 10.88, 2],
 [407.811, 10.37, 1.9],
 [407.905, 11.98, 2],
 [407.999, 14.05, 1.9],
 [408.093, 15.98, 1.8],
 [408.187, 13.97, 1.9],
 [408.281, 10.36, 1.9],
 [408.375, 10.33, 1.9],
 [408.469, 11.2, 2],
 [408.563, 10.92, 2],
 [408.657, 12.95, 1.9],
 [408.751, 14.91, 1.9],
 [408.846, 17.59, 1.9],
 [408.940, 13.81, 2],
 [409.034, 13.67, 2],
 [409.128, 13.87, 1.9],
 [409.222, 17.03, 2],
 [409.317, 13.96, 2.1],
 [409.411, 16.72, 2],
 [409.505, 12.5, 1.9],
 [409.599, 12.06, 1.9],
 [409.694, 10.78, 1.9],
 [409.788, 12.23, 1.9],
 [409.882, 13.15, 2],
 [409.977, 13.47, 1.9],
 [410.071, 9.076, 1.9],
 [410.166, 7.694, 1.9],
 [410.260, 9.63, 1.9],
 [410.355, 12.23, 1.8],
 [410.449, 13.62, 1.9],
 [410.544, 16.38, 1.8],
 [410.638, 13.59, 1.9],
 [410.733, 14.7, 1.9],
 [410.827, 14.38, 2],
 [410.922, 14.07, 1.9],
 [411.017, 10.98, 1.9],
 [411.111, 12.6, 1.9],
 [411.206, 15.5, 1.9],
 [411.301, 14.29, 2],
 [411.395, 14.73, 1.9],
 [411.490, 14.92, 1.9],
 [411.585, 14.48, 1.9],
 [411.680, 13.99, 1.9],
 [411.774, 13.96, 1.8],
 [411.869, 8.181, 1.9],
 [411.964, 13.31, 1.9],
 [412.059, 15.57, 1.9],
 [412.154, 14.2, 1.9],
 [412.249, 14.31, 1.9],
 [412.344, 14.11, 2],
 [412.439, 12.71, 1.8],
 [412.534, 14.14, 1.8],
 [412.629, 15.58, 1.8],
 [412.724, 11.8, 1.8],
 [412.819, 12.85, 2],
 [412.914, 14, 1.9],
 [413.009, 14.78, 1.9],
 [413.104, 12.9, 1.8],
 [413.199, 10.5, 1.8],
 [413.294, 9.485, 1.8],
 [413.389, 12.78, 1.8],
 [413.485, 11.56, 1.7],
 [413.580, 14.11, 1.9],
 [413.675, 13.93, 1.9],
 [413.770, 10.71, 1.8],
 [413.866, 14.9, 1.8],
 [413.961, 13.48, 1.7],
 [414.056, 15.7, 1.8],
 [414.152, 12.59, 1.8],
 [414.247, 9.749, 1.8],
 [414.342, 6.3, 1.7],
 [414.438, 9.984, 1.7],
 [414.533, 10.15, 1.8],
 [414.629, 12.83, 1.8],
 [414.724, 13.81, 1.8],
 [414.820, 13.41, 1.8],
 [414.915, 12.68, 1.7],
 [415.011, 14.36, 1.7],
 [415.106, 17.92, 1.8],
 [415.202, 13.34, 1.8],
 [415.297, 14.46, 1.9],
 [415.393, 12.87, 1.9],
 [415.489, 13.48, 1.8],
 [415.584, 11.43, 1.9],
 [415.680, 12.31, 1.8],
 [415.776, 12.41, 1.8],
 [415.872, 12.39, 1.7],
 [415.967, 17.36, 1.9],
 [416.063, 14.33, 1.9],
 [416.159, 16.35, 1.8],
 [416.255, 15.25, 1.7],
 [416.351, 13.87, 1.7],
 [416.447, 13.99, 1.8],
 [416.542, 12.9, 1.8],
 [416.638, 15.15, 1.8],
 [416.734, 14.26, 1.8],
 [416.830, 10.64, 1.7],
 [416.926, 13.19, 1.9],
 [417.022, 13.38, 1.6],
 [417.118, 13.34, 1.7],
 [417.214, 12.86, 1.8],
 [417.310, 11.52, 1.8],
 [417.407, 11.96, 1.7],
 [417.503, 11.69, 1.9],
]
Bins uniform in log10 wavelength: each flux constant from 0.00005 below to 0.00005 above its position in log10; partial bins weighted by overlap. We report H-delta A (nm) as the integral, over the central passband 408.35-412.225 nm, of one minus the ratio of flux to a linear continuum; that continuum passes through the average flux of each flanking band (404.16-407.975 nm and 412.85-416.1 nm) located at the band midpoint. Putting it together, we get -0.29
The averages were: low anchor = 11.9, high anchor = 12.9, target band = 13.3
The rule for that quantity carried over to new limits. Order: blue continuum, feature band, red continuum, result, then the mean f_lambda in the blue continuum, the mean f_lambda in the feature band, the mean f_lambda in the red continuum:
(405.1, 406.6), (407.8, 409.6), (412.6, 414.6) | -0.27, 11.5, 13.5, 12.3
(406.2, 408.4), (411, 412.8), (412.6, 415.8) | -0.17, 12.1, 13.7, 12.7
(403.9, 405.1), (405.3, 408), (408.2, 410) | 0.11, 11.9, 12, 13.2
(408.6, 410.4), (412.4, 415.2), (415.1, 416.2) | 0.18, 13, 12.8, 13.9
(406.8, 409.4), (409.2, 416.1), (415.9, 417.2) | 0.32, 13.3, 13.1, 14.1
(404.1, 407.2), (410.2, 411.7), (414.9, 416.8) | -0.10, 11.5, 13.7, 14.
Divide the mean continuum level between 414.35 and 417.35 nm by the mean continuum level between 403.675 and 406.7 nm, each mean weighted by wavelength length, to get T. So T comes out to 1.1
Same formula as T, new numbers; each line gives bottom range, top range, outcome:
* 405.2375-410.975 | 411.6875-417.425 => 1.04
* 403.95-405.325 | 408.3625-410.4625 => 1.06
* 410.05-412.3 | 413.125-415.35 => 0.95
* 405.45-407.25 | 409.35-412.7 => 1.18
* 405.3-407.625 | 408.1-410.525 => 1.07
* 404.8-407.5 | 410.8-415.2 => 1.08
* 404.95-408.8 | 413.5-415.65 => 1.04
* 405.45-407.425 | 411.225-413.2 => 1.20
